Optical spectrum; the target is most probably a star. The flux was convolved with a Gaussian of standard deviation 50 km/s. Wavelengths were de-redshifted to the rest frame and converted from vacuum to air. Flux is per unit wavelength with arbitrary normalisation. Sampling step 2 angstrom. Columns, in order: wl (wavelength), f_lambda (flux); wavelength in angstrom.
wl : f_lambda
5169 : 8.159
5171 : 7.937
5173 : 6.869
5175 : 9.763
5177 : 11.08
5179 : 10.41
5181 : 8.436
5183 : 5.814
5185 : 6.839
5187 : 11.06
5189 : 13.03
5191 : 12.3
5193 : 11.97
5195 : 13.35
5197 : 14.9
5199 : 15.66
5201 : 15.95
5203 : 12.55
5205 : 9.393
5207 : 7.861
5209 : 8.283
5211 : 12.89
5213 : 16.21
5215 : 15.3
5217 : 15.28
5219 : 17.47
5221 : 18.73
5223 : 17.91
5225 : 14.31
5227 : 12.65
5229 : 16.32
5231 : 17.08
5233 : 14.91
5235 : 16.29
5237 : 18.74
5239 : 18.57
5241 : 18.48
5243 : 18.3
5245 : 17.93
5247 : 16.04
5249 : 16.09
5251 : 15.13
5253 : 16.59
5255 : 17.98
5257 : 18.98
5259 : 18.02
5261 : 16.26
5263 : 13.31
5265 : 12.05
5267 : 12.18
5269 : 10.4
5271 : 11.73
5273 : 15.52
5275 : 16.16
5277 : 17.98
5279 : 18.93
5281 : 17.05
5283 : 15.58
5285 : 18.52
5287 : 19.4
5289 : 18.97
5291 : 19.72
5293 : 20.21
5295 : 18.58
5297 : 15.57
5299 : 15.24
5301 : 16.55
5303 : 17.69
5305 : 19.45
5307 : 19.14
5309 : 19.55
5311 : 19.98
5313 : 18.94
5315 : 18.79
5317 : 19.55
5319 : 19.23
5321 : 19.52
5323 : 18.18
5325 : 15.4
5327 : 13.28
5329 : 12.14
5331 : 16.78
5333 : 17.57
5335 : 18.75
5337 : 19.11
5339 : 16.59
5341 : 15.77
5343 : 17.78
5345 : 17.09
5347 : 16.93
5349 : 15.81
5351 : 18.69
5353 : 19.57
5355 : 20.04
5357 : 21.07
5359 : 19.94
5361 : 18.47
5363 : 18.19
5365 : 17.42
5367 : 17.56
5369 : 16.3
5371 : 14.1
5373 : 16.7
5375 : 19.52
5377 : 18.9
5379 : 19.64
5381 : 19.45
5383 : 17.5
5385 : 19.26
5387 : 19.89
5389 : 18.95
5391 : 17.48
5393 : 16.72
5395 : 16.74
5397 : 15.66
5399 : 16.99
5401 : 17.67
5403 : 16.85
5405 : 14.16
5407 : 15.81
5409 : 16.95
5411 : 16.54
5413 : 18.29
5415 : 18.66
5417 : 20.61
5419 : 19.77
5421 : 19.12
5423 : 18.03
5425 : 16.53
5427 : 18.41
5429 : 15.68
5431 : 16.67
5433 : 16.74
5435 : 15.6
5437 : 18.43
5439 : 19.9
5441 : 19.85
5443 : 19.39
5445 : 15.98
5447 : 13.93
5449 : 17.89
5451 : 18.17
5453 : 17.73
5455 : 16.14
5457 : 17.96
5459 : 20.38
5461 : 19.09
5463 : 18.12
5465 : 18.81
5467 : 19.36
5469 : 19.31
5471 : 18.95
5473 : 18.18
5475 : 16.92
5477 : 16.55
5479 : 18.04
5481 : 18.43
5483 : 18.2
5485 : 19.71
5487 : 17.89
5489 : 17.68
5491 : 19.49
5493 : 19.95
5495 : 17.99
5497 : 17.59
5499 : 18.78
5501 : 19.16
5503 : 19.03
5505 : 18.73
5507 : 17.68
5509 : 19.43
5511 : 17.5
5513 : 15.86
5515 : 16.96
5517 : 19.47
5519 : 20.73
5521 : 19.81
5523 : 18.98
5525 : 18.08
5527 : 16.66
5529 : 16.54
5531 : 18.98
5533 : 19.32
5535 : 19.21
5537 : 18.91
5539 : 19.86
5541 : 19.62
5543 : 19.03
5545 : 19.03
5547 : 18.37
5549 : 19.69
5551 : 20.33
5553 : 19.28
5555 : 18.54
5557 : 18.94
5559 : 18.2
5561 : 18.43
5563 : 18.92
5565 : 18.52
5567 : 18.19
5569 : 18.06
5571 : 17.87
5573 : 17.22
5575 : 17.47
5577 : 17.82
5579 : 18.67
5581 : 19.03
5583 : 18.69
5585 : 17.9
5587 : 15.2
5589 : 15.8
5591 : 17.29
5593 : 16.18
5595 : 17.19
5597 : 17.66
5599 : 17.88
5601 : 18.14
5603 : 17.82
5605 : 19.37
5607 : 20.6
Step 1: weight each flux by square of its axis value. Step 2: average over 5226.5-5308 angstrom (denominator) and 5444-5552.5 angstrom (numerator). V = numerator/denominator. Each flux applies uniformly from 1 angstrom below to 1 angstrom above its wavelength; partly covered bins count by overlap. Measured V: 1.2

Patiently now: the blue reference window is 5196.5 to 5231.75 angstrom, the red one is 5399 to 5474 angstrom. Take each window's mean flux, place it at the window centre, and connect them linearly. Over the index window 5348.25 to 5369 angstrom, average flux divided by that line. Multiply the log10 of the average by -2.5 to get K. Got -0.12 mag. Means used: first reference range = 14.3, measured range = 18.6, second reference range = 17.8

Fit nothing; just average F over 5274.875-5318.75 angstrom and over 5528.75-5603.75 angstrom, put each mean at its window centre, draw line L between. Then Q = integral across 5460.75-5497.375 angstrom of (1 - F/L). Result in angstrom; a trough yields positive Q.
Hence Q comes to -0.3 angstrom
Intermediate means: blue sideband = 18.3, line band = 18.4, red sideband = 18.3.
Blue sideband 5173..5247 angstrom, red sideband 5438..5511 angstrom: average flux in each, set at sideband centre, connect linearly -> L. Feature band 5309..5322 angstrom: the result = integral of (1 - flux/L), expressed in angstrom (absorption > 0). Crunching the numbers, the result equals -3.2 angstrom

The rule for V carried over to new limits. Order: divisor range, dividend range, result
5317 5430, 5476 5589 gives 1.11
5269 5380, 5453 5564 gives 1.13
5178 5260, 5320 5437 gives 1.28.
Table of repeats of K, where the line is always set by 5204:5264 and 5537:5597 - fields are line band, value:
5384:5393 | -0.11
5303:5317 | -0.18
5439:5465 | -0.04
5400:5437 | -0.02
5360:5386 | -0.07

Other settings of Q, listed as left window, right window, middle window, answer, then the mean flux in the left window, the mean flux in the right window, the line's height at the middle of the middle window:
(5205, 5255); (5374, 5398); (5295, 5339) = -1.3 angstrom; 15.6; 18.3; 17.1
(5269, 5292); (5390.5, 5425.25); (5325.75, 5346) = 0.8 angstrom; 16.9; 17.4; 17.1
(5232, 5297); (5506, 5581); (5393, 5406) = 0.9 angstrom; 16.7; 18.6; 17.6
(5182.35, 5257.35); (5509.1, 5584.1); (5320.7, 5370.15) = -4.0 angstrom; 14.7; 18.6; 16.2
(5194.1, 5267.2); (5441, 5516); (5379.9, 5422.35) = -1.2 angstrom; 15.4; 18.2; 17.3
